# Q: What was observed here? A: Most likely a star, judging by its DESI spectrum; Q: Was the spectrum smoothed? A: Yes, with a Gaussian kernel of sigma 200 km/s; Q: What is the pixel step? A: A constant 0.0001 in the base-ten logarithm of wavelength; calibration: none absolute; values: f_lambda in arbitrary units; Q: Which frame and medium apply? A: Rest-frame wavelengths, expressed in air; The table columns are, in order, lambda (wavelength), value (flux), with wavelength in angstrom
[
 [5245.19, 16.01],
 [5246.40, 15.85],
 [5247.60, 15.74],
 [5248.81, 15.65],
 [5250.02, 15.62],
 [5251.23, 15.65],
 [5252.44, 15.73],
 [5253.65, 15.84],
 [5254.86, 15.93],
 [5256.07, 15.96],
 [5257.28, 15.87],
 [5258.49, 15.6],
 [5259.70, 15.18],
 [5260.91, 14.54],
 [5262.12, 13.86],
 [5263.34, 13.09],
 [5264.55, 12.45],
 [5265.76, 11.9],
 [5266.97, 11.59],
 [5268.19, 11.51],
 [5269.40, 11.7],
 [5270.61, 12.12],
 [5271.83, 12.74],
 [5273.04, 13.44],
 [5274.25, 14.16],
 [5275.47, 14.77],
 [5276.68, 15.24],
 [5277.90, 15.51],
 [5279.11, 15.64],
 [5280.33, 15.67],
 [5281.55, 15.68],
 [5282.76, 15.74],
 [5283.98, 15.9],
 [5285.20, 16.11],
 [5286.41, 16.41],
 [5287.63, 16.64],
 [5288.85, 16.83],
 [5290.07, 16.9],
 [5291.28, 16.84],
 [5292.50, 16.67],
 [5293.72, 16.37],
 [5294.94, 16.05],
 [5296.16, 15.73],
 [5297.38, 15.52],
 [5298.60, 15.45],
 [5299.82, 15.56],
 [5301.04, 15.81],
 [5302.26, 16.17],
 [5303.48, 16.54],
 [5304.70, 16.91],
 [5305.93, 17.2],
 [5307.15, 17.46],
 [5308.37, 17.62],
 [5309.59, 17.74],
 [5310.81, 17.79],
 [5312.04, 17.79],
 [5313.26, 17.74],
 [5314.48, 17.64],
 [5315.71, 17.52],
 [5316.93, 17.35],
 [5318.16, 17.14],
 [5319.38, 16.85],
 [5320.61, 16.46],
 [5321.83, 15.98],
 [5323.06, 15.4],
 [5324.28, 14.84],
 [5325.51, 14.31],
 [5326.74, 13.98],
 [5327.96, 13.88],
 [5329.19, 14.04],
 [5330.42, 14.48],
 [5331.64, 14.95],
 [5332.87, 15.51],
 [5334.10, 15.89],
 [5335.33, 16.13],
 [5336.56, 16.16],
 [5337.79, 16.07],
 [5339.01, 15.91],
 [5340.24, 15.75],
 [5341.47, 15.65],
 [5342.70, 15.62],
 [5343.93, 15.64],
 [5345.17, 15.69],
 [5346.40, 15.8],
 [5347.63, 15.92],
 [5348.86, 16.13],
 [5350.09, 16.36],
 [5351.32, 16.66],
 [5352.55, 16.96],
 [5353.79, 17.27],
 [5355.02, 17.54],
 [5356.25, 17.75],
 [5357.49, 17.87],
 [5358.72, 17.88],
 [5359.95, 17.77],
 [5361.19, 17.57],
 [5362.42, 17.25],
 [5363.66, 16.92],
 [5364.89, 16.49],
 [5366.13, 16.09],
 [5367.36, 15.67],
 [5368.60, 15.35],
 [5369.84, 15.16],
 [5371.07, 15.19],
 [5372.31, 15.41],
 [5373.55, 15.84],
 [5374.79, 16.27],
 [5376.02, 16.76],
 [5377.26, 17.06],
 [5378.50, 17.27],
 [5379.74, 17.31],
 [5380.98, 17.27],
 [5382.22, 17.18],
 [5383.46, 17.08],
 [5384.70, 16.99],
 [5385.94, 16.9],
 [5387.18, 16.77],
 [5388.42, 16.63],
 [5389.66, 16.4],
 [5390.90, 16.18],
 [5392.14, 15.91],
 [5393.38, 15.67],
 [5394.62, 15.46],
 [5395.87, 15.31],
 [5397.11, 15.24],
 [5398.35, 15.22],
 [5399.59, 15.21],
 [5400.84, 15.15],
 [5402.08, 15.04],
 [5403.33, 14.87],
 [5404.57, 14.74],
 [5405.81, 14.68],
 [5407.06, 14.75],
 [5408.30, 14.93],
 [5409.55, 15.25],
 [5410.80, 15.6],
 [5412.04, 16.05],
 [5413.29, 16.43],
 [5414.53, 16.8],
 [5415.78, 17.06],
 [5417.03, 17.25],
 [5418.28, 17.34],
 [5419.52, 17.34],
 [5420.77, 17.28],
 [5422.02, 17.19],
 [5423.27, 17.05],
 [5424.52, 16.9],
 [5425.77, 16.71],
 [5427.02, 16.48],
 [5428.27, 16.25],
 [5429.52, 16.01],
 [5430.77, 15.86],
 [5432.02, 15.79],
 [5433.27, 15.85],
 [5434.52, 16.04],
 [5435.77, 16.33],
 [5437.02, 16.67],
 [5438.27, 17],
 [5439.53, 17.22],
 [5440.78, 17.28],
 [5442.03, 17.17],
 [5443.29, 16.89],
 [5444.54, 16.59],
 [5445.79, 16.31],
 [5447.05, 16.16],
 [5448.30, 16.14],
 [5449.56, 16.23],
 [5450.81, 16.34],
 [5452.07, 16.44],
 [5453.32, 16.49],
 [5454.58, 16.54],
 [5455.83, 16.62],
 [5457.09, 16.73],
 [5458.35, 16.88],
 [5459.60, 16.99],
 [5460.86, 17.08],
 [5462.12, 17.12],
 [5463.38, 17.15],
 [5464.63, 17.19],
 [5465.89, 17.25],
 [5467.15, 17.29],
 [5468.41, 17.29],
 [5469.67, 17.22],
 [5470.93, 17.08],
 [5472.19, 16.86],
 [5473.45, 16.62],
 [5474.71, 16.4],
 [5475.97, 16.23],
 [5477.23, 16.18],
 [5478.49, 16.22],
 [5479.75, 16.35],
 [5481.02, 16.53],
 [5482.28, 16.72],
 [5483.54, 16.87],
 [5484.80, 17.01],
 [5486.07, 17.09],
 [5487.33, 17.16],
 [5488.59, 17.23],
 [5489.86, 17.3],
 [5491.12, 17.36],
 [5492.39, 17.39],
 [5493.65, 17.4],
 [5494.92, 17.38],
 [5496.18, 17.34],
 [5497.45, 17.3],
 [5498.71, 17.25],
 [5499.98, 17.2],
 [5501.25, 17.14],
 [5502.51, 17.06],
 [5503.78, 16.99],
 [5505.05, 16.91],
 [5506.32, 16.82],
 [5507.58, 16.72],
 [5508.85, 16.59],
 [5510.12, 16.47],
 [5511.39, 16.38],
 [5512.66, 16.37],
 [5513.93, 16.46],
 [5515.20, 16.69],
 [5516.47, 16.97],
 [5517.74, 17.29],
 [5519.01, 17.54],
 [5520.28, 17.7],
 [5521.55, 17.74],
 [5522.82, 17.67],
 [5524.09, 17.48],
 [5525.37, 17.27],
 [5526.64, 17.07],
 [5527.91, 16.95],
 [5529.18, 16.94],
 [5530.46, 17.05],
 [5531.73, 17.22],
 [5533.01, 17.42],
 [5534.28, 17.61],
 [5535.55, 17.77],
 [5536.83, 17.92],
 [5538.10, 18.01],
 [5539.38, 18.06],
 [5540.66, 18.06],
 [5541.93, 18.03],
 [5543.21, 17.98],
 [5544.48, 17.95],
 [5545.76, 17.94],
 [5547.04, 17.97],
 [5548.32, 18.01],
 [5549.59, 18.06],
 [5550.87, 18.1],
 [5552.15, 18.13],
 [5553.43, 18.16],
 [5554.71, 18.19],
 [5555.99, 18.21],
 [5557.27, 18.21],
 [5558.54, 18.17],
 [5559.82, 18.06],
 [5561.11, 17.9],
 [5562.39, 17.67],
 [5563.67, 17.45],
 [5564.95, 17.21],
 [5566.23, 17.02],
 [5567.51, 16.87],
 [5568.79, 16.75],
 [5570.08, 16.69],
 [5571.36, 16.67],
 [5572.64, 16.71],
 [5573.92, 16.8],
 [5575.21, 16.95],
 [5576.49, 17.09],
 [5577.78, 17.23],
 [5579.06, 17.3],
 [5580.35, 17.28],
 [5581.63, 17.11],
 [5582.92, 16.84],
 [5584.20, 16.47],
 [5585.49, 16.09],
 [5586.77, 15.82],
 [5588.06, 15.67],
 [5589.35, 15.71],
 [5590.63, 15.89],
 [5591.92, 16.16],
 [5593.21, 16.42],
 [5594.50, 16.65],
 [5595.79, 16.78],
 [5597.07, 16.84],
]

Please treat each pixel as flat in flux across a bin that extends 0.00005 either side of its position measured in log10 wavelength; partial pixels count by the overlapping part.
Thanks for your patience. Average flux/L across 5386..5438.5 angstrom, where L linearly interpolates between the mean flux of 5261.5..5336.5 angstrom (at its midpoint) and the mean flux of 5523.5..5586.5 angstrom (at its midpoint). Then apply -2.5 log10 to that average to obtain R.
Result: 0.02 mag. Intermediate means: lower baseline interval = 15.5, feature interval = 16.1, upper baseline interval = 17.5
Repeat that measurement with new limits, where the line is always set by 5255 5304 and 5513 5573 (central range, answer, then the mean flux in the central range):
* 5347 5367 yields -0.084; 17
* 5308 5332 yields -0.054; 16.2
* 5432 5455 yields 0.005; 16.5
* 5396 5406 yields 0.077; 15.1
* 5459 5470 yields -0.024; 17.2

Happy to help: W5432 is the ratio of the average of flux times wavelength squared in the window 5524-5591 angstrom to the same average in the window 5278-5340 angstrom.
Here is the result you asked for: 1.2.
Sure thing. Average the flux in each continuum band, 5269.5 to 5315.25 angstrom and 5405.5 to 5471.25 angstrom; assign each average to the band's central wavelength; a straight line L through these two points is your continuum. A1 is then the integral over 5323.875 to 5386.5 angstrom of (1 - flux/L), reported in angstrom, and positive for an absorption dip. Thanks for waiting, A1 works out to 0.3 angstrom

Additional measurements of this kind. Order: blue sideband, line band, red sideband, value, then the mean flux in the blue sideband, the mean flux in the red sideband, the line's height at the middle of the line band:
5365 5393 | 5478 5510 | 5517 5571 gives 0.5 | 16.4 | 17.6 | 17.3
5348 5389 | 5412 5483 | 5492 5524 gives 1.0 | 16.7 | 17.1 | 16.9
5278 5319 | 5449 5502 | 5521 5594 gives 0.5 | 16.6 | 17.3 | 17.1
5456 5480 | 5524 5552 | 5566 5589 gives -1.5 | 16.9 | 16.7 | 16.8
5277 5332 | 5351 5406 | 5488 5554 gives 0.8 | 16.2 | 17.4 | 16.6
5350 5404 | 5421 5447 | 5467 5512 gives 0.1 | 16.4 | 16.9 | 16.7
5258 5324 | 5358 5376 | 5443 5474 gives -0.3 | 15.6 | 16.8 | 16.1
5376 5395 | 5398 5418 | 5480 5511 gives 1.4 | 16.7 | 17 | 16.8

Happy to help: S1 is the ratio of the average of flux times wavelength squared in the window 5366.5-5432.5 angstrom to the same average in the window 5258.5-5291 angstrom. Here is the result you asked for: 1.2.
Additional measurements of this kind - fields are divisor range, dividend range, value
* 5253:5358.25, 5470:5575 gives 1.19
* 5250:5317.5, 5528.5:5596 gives 1.23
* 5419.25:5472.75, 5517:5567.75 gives 1.10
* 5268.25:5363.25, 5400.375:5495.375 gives 1.09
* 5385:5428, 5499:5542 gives 1.12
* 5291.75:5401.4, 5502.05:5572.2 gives 1.15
